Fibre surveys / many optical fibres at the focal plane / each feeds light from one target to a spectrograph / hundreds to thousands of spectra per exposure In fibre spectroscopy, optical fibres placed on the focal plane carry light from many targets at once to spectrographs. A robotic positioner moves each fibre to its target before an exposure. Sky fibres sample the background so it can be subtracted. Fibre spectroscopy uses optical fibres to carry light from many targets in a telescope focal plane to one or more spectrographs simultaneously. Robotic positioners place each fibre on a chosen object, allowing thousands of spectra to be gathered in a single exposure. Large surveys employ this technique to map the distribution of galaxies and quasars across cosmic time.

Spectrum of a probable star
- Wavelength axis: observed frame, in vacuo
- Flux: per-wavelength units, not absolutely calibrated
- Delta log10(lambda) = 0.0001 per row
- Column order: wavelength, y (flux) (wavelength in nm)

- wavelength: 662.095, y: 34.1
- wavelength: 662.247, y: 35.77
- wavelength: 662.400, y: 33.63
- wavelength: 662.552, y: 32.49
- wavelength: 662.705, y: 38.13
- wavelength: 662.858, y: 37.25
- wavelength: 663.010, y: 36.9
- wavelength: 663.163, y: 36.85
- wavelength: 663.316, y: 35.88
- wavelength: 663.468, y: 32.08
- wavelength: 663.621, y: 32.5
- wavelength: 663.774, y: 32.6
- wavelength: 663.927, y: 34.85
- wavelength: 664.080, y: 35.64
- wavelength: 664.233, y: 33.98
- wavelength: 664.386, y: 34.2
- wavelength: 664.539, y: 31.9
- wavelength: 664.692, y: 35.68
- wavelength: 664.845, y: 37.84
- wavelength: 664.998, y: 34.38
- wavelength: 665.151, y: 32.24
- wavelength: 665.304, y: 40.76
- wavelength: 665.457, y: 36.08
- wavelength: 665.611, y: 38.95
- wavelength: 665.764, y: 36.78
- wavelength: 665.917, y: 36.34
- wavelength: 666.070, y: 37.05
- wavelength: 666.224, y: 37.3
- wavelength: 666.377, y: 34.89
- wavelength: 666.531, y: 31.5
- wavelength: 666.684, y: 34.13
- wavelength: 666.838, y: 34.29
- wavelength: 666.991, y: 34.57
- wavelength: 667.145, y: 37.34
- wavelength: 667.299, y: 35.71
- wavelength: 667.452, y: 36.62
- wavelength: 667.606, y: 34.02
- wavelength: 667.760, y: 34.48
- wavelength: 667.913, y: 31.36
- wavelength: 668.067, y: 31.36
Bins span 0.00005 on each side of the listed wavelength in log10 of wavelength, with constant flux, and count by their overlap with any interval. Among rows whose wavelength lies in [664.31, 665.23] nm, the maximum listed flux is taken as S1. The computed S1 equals 37.84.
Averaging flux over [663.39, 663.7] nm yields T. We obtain 32.4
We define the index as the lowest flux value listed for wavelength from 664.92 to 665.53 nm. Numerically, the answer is 32.24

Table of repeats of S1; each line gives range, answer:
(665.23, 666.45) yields 40.76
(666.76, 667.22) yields 37.34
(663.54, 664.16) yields 35.64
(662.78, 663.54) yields 37.25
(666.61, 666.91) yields 34.29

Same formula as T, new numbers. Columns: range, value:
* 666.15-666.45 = 36.1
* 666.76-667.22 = 35.4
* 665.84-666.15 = 36.7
